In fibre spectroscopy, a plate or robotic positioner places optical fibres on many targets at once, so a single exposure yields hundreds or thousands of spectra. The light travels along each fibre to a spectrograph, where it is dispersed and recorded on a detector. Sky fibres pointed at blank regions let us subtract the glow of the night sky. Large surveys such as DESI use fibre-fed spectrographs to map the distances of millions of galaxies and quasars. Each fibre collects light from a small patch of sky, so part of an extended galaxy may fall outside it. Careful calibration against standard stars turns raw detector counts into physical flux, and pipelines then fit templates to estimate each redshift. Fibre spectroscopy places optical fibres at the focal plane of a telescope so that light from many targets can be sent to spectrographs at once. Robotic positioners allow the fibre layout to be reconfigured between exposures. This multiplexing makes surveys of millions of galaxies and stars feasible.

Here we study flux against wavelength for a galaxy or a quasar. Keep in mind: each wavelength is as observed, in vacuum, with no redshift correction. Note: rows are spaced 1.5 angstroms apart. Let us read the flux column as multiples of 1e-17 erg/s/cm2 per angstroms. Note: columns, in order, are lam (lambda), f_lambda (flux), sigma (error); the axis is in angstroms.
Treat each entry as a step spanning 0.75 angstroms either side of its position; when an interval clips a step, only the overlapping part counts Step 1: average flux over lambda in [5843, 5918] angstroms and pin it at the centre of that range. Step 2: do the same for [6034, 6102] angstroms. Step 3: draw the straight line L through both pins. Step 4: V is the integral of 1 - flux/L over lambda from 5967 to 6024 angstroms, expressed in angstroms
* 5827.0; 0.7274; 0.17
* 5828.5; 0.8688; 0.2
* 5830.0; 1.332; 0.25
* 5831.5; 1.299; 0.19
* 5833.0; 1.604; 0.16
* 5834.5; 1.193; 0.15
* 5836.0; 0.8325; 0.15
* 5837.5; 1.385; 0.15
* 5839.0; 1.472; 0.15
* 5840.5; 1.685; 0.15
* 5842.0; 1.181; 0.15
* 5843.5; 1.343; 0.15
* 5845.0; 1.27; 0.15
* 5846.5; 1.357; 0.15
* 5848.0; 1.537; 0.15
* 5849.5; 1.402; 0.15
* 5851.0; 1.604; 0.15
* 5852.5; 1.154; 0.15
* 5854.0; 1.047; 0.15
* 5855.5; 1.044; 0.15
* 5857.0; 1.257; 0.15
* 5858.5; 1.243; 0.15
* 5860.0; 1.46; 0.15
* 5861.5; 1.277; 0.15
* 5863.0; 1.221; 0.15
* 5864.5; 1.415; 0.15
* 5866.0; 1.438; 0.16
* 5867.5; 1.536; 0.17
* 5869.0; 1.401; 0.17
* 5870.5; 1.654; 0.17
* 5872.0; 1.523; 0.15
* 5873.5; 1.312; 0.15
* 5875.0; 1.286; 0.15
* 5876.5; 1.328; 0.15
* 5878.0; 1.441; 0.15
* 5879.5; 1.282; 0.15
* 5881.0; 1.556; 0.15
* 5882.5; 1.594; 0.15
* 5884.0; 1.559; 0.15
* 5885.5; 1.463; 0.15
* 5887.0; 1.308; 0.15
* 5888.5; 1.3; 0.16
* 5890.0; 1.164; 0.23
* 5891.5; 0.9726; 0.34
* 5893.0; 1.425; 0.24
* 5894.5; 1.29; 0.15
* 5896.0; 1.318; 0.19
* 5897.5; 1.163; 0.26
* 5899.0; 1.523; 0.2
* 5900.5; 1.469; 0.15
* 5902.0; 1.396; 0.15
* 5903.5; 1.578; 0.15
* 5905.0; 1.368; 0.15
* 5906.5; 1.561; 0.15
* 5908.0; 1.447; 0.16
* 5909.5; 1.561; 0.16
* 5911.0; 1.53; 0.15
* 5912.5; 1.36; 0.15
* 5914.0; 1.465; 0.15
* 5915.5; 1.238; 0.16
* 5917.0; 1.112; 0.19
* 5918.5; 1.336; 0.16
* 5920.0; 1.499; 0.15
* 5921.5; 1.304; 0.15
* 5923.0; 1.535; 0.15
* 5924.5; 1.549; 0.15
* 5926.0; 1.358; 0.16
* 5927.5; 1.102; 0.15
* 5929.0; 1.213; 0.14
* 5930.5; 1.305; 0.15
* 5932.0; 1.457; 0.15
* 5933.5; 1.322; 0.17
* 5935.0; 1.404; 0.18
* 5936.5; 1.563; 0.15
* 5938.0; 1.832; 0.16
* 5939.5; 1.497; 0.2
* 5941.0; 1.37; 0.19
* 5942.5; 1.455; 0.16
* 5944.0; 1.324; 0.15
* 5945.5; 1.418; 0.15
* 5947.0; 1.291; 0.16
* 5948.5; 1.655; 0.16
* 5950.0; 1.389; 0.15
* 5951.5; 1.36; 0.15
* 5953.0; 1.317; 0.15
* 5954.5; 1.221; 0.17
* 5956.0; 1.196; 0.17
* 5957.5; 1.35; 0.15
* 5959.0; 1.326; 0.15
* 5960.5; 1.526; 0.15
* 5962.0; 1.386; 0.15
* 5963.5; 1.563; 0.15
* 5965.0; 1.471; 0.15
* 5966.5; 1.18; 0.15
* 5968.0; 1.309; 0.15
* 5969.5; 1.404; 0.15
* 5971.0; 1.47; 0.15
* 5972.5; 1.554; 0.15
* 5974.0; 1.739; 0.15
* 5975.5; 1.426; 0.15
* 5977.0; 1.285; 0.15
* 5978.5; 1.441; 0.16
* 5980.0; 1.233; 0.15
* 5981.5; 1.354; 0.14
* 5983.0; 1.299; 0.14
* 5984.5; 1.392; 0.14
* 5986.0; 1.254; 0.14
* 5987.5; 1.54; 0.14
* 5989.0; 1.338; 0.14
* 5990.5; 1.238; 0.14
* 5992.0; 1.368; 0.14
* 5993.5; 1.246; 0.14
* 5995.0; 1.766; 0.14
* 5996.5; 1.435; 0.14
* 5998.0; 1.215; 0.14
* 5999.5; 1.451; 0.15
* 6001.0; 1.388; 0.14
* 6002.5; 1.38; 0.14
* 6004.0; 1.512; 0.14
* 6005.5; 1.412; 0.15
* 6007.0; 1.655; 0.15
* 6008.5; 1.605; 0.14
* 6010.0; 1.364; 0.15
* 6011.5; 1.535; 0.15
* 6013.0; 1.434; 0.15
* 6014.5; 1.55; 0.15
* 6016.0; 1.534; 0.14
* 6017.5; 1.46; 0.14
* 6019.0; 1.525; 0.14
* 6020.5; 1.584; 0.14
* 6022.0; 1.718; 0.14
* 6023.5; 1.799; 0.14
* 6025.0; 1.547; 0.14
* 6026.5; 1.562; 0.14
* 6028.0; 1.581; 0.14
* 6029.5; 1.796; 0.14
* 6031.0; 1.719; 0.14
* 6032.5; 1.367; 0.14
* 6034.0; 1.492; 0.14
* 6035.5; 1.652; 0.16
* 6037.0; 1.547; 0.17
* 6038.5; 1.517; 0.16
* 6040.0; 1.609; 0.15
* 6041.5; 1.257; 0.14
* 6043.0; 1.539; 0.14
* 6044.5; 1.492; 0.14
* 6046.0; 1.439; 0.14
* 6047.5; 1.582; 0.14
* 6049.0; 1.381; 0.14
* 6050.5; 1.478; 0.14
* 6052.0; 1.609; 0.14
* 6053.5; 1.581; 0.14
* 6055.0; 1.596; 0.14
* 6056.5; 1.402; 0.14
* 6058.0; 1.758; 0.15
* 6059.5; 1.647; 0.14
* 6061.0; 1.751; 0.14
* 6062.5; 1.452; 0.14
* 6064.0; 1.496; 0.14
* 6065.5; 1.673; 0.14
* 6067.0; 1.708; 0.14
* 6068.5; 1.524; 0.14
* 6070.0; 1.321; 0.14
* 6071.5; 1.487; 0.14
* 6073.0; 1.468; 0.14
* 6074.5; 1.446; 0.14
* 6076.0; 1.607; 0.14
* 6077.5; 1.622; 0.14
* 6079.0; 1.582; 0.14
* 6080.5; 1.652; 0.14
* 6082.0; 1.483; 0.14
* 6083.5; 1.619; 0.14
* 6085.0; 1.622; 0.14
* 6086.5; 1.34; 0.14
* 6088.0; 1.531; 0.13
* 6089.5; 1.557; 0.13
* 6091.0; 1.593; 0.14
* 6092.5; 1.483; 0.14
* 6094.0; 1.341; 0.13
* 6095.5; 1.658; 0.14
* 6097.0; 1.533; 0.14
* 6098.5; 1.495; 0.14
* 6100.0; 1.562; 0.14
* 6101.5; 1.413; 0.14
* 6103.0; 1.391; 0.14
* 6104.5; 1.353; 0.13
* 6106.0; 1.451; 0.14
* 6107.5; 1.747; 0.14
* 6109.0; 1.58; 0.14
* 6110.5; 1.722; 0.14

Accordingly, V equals 0.86 angstroms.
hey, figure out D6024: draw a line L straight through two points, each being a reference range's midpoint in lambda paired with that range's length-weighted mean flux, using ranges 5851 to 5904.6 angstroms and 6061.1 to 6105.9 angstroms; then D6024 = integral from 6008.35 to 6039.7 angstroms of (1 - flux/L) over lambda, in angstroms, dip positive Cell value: -2.0 angstroms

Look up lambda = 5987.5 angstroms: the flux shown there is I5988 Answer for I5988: 1.54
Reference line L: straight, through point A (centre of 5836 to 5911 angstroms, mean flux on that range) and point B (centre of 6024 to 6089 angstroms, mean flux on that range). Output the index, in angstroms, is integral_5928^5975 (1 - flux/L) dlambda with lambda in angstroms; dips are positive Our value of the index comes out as 1.2 angstroms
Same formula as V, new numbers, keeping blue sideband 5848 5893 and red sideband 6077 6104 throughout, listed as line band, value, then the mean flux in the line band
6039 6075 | -0.7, 1.53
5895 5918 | -0.3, 1.4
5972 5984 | 0.2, 1.41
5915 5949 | 0.2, 1.4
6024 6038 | -1.0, 1.59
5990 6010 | 0.3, 1.44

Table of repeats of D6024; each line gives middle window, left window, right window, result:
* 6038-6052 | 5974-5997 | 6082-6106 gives -0.4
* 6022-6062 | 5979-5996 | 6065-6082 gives -2.3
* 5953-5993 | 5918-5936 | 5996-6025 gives 1.8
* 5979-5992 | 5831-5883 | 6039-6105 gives 1.1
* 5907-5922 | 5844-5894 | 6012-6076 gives 0.2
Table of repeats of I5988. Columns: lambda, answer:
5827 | 0.7274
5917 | 1.112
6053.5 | 1.581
